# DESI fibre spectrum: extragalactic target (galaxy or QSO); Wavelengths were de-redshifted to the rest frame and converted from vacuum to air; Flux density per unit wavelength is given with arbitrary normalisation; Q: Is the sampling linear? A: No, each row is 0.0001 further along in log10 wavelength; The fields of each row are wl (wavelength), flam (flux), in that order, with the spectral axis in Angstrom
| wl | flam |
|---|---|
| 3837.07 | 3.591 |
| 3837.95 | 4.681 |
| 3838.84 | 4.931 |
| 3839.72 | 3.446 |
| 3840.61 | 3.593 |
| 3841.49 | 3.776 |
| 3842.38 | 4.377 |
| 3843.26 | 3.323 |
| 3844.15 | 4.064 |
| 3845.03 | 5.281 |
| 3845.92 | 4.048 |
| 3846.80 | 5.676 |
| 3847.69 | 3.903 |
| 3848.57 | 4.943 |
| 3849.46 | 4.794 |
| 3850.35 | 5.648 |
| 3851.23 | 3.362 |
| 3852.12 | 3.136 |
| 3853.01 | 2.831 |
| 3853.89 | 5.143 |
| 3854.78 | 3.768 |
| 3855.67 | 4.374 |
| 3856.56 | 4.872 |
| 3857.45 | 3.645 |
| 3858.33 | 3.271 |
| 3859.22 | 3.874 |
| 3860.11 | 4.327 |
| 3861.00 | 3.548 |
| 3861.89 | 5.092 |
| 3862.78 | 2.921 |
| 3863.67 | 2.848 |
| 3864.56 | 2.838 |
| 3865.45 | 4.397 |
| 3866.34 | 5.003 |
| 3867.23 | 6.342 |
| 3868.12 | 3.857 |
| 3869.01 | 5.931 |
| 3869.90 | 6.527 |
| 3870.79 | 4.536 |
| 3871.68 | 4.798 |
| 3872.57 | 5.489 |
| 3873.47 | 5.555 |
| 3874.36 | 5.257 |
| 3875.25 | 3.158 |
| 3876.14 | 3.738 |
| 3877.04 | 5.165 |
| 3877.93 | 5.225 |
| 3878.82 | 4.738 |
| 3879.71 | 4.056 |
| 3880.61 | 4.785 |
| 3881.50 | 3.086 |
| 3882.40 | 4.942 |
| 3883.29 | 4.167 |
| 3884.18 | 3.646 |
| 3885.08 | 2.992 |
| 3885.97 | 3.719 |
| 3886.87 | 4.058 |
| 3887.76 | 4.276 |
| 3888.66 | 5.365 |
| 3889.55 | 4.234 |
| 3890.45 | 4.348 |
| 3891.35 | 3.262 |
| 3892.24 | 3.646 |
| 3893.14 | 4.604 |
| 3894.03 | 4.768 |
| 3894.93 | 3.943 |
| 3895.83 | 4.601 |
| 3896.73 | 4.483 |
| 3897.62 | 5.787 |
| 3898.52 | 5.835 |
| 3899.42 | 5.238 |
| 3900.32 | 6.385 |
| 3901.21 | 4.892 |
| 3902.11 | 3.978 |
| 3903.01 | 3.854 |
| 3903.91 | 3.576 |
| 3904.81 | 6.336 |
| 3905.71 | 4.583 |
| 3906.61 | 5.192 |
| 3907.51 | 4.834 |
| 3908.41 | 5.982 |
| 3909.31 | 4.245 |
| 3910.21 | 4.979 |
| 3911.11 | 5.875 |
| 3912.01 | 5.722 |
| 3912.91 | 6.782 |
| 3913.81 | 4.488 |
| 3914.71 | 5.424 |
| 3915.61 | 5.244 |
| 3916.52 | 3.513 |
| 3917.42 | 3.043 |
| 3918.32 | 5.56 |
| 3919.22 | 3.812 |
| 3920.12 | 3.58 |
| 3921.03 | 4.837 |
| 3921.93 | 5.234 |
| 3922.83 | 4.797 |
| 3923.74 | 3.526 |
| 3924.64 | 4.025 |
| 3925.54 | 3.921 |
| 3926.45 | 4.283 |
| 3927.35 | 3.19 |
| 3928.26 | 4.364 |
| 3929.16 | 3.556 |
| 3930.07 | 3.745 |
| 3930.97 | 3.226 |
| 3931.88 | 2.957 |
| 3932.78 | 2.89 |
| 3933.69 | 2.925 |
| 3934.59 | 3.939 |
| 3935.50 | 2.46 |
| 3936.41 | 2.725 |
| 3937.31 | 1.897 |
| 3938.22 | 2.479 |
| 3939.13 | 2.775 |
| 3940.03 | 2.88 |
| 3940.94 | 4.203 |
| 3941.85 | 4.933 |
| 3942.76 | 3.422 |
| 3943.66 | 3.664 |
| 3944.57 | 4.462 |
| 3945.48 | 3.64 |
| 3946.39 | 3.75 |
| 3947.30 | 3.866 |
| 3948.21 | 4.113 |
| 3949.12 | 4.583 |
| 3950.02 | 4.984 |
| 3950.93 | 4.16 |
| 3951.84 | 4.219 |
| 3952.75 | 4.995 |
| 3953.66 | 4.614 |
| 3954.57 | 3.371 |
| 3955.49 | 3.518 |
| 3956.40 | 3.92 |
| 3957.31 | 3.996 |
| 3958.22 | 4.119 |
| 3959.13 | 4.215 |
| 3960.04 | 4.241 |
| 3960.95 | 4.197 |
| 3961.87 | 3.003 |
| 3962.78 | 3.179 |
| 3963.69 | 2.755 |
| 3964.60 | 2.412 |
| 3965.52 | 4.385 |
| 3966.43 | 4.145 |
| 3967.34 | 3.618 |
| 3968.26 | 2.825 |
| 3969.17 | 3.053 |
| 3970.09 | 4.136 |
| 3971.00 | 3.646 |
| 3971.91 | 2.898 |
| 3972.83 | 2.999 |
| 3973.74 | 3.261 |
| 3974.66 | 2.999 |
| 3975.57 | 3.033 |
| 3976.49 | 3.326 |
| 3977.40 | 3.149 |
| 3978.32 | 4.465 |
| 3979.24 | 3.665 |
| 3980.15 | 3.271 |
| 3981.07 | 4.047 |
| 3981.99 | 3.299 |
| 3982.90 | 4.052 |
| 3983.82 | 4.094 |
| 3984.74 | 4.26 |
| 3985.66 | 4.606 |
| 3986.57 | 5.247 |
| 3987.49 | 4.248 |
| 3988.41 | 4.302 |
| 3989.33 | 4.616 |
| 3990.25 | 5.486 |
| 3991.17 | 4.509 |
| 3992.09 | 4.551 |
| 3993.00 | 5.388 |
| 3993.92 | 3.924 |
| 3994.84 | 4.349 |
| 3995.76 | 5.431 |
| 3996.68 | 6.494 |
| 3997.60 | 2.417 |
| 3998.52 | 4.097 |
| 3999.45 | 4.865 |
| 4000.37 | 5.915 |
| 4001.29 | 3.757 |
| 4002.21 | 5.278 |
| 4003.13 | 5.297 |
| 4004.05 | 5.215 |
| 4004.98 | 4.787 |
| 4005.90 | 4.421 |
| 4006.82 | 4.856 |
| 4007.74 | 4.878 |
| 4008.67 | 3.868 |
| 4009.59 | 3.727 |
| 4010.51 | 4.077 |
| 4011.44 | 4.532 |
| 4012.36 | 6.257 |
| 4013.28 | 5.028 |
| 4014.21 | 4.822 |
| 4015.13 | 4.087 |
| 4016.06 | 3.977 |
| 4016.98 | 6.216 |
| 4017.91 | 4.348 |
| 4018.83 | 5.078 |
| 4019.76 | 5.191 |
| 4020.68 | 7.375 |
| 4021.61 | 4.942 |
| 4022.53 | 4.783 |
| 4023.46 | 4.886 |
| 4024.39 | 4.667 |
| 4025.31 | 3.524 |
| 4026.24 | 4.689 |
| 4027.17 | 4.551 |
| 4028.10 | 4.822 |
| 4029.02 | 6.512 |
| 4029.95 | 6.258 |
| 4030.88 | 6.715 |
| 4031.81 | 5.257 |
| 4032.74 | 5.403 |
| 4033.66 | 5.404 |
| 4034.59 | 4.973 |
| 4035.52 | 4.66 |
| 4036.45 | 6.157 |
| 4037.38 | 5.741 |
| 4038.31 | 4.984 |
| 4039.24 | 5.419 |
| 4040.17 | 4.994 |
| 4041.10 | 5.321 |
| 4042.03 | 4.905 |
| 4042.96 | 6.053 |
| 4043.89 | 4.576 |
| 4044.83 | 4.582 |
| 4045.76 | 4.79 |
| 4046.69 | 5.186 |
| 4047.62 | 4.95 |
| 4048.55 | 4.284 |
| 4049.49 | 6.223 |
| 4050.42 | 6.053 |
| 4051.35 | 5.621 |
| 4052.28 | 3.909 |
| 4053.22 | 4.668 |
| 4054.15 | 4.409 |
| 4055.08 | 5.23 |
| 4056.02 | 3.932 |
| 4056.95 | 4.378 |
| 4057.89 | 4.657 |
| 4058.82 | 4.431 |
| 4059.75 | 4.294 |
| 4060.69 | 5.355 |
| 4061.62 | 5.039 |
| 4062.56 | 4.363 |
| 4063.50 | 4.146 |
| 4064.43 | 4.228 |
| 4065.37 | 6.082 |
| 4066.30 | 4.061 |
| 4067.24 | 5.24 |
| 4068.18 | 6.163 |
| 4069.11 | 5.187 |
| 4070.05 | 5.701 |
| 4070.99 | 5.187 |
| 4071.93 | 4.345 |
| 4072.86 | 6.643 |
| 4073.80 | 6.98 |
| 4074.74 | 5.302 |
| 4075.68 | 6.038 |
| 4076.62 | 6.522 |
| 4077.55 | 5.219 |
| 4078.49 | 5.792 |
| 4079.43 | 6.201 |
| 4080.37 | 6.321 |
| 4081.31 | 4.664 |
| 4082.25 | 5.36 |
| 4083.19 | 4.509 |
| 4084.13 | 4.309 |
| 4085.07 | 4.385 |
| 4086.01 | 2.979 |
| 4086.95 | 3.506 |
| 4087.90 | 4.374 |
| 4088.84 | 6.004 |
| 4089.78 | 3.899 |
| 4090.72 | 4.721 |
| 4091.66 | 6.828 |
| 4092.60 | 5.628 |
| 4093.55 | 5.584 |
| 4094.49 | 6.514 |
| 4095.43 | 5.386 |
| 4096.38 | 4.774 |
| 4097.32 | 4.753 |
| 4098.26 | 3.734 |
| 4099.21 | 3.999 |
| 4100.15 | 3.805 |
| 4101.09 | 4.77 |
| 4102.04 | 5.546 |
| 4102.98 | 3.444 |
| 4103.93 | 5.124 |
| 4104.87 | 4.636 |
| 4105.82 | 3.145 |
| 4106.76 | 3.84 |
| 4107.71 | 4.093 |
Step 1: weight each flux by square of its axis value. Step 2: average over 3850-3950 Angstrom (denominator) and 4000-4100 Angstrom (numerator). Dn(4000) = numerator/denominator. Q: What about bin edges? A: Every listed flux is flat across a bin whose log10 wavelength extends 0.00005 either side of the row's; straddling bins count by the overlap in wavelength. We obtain 1.28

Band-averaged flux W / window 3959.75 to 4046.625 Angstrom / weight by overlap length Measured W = 4.53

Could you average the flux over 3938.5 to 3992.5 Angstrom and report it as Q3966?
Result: 3.87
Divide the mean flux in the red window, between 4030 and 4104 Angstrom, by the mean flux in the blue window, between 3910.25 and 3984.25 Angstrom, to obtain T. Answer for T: 1.32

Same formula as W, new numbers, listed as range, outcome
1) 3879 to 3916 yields 4.69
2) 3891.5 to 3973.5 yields 4.1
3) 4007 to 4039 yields 5.07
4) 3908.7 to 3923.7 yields 4.8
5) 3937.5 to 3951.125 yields 3.82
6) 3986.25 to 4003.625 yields 4.74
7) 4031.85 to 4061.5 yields 5.02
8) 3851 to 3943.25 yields 4.28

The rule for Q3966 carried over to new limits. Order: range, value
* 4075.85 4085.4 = 5.37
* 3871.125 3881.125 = 4.71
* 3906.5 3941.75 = 4.08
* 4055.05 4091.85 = 5.05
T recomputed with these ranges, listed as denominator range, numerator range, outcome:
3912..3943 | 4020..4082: 1.35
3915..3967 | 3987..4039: 1.30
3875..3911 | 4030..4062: 1.12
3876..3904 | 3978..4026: 1.05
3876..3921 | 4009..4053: 1.11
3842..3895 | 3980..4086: 1.15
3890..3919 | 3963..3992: 0.78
